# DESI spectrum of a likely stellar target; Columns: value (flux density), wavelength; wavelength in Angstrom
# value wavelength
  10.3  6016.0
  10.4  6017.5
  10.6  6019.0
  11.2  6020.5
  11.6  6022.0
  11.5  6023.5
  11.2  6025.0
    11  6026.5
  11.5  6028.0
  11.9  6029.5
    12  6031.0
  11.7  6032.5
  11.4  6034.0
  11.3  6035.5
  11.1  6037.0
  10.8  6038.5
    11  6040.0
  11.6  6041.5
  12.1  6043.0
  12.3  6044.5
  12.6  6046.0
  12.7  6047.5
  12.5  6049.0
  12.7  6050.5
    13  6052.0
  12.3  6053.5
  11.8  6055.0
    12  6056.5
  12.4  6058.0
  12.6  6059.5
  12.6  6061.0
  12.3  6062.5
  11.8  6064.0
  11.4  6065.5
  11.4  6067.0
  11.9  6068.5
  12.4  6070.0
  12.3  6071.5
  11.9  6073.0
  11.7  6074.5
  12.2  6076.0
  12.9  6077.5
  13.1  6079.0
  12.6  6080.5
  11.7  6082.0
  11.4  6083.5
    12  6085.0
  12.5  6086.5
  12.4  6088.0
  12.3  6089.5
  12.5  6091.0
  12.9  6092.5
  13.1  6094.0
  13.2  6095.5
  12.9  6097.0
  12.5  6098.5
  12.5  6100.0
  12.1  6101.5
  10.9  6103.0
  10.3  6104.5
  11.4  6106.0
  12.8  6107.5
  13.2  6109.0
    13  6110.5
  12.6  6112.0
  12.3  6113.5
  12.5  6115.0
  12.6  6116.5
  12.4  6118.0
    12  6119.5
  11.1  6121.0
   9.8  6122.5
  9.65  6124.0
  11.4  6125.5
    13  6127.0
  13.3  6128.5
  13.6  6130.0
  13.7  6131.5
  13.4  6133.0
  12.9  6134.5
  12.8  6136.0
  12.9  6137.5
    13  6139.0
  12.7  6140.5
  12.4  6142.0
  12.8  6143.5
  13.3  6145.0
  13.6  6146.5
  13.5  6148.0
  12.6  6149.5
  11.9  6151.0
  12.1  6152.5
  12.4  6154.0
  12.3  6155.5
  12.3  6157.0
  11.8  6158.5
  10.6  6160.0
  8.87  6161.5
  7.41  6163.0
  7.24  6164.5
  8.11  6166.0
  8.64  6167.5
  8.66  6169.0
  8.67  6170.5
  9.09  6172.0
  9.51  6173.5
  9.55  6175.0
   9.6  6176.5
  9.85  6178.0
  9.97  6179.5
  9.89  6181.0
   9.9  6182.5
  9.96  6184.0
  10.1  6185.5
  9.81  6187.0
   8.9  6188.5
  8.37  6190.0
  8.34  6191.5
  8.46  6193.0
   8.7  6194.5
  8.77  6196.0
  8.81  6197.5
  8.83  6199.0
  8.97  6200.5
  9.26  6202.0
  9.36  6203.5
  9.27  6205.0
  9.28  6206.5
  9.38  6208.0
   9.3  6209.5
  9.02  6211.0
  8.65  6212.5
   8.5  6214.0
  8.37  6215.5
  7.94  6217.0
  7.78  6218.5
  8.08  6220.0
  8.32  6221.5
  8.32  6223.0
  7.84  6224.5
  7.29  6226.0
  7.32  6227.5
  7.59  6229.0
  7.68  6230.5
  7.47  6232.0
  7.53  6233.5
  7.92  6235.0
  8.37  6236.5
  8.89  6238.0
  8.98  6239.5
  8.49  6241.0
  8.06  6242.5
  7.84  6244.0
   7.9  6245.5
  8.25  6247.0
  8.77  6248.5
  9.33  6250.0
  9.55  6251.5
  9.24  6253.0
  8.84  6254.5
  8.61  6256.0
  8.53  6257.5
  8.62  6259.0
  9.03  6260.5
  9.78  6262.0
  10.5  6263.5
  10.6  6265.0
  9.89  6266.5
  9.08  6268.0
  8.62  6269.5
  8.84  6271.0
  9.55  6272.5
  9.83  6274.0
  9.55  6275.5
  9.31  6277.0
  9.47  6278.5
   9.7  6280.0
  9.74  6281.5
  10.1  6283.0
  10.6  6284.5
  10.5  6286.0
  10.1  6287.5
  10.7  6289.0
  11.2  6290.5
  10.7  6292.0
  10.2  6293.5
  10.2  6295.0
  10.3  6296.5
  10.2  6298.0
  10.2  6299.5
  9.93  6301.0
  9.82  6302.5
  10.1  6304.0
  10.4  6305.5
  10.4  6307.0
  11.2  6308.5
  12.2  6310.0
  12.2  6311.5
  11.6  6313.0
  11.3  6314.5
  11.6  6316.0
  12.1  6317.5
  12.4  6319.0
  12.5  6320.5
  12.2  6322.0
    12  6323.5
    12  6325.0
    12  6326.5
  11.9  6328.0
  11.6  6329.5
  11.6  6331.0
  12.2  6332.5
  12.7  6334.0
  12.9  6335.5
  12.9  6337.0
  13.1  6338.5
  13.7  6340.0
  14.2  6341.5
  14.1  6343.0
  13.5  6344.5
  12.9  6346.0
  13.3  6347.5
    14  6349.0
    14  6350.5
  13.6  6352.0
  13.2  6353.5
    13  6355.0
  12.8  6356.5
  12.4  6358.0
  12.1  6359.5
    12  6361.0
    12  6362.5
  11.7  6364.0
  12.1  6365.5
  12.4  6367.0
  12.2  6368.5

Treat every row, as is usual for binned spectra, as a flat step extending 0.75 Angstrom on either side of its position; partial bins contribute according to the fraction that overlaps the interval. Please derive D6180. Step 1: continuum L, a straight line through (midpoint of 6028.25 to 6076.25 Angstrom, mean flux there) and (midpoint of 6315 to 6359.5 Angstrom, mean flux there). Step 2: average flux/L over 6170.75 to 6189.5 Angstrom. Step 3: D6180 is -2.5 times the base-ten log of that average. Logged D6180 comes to 0.268 mag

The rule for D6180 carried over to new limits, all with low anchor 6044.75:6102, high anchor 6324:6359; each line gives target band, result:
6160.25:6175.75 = 0.405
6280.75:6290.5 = 0.230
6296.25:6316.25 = 0.188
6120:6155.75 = -0.002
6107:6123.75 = 0.028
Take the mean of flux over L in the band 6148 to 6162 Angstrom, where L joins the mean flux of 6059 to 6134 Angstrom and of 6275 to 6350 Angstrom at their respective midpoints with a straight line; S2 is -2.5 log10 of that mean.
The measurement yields 0.022 mag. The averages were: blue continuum 12.2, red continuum 11.5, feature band 11.8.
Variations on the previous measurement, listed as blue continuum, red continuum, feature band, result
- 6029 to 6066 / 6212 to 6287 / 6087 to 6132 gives -0.12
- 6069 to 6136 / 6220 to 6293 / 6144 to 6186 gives 0.06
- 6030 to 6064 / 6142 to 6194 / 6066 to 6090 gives -0.05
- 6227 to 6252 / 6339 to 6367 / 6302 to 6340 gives -0.02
